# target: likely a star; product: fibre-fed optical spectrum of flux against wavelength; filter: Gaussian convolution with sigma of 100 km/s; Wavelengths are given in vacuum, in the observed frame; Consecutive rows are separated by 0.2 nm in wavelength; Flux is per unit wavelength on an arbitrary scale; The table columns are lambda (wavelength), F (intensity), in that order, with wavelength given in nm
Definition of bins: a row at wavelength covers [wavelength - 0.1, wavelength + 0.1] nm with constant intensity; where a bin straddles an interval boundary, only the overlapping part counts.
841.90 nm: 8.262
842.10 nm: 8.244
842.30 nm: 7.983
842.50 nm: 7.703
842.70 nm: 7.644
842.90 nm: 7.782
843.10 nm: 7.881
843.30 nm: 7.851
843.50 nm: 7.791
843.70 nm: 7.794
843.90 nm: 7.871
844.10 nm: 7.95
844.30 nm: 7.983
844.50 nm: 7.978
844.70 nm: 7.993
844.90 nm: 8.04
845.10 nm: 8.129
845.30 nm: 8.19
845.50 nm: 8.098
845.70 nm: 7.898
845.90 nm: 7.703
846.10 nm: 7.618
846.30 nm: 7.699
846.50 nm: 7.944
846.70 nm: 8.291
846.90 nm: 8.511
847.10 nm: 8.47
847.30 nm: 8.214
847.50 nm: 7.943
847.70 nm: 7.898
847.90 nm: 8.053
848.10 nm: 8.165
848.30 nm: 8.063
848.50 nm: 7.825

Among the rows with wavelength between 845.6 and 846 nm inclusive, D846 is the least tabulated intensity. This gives 7.703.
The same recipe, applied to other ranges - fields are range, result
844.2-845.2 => 7.978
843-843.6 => 7.791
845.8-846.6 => 7.618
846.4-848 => 7.898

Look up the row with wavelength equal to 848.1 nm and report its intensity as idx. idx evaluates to 8.165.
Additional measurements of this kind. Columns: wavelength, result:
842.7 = 7.644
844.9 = 8.04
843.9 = 7.871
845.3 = 8.19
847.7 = 7.898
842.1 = 8.244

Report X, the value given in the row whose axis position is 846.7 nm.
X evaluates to 8.291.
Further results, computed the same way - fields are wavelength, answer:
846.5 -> 7.944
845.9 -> 7.703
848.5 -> 7.825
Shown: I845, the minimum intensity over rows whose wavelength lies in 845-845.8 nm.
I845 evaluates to 7.898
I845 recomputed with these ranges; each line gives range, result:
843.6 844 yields 7.794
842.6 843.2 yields 7.644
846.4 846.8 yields 7.944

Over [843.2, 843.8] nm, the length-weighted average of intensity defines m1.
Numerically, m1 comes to 7.81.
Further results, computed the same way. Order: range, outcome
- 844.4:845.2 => 8.04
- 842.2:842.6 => 7.84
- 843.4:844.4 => 7.88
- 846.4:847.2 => 8.3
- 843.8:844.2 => 7.91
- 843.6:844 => 7.83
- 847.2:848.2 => 8.05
